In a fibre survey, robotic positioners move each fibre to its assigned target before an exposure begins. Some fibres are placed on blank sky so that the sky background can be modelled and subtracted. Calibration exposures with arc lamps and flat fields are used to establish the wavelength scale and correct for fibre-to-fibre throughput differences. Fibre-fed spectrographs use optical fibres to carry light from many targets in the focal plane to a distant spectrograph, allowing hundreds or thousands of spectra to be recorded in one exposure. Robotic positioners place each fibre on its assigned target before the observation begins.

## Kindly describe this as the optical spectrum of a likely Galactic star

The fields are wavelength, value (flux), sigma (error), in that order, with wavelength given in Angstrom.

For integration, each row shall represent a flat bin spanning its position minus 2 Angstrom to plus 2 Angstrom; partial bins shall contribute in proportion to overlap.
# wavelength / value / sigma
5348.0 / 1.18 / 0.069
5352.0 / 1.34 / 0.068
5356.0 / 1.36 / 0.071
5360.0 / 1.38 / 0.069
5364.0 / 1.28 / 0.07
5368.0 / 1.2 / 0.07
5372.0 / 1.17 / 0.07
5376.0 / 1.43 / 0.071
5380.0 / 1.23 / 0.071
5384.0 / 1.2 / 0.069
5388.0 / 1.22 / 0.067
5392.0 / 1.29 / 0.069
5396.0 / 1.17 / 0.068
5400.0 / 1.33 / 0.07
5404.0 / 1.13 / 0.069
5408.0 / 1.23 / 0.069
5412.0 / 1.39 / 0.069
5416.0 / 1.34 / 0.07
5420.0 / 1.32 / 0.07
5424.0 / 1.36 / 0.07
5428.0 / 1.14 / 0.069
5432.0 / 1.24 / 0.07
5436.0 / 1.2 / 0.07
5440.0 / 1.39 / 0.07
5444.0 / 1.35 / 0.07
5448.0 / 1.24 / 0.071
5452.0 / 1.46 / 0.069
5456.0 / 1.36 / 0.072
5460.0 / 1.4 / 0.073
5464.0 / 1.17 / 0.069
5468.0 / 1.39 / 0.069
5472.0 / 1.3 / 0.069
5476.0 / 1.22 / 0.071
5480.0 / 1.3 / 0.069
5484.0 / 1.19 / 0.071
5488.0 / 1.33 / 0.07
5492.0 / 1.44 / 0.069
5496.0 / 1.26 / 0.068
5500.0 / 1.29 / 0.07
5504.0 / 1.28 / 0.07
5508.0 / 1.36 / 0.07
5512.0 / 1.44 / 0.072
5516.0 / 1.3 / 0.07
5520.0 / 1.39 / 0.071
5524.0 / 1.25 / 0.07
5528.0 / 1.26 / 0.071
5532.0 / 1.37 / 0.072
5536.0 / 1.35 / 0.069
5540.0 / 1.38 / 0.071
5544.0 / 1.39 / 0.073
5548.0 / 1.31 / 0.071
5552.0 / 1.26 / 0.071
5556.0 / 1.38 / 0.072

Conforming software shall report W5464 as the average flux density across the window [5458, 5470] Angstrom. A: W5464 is 1.32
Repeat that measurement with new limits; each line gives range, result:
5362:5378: 1.27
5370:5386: 1.26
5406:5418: 1.32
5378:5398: 1.22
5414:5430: 1.29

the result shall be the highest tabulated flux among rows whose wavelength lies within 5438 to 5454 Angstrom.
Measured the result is 1.46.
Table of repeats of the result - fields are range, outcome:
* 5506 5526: 1.44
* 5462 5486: 1.39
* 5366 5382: 1.43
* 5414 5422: 1.34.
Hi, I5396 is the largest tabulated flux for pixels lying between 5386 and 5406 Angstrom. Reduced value 1.33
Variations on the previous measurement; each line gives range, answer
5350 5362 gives 1.38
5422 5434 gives 1.36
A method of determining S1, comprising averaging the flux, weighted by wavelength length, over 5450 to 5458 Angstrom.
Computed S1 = 1.41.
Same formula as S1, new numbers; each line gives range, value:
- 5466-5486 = 1.28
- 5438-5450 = 1.33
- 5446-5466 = 1.33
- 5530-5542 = 1.37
